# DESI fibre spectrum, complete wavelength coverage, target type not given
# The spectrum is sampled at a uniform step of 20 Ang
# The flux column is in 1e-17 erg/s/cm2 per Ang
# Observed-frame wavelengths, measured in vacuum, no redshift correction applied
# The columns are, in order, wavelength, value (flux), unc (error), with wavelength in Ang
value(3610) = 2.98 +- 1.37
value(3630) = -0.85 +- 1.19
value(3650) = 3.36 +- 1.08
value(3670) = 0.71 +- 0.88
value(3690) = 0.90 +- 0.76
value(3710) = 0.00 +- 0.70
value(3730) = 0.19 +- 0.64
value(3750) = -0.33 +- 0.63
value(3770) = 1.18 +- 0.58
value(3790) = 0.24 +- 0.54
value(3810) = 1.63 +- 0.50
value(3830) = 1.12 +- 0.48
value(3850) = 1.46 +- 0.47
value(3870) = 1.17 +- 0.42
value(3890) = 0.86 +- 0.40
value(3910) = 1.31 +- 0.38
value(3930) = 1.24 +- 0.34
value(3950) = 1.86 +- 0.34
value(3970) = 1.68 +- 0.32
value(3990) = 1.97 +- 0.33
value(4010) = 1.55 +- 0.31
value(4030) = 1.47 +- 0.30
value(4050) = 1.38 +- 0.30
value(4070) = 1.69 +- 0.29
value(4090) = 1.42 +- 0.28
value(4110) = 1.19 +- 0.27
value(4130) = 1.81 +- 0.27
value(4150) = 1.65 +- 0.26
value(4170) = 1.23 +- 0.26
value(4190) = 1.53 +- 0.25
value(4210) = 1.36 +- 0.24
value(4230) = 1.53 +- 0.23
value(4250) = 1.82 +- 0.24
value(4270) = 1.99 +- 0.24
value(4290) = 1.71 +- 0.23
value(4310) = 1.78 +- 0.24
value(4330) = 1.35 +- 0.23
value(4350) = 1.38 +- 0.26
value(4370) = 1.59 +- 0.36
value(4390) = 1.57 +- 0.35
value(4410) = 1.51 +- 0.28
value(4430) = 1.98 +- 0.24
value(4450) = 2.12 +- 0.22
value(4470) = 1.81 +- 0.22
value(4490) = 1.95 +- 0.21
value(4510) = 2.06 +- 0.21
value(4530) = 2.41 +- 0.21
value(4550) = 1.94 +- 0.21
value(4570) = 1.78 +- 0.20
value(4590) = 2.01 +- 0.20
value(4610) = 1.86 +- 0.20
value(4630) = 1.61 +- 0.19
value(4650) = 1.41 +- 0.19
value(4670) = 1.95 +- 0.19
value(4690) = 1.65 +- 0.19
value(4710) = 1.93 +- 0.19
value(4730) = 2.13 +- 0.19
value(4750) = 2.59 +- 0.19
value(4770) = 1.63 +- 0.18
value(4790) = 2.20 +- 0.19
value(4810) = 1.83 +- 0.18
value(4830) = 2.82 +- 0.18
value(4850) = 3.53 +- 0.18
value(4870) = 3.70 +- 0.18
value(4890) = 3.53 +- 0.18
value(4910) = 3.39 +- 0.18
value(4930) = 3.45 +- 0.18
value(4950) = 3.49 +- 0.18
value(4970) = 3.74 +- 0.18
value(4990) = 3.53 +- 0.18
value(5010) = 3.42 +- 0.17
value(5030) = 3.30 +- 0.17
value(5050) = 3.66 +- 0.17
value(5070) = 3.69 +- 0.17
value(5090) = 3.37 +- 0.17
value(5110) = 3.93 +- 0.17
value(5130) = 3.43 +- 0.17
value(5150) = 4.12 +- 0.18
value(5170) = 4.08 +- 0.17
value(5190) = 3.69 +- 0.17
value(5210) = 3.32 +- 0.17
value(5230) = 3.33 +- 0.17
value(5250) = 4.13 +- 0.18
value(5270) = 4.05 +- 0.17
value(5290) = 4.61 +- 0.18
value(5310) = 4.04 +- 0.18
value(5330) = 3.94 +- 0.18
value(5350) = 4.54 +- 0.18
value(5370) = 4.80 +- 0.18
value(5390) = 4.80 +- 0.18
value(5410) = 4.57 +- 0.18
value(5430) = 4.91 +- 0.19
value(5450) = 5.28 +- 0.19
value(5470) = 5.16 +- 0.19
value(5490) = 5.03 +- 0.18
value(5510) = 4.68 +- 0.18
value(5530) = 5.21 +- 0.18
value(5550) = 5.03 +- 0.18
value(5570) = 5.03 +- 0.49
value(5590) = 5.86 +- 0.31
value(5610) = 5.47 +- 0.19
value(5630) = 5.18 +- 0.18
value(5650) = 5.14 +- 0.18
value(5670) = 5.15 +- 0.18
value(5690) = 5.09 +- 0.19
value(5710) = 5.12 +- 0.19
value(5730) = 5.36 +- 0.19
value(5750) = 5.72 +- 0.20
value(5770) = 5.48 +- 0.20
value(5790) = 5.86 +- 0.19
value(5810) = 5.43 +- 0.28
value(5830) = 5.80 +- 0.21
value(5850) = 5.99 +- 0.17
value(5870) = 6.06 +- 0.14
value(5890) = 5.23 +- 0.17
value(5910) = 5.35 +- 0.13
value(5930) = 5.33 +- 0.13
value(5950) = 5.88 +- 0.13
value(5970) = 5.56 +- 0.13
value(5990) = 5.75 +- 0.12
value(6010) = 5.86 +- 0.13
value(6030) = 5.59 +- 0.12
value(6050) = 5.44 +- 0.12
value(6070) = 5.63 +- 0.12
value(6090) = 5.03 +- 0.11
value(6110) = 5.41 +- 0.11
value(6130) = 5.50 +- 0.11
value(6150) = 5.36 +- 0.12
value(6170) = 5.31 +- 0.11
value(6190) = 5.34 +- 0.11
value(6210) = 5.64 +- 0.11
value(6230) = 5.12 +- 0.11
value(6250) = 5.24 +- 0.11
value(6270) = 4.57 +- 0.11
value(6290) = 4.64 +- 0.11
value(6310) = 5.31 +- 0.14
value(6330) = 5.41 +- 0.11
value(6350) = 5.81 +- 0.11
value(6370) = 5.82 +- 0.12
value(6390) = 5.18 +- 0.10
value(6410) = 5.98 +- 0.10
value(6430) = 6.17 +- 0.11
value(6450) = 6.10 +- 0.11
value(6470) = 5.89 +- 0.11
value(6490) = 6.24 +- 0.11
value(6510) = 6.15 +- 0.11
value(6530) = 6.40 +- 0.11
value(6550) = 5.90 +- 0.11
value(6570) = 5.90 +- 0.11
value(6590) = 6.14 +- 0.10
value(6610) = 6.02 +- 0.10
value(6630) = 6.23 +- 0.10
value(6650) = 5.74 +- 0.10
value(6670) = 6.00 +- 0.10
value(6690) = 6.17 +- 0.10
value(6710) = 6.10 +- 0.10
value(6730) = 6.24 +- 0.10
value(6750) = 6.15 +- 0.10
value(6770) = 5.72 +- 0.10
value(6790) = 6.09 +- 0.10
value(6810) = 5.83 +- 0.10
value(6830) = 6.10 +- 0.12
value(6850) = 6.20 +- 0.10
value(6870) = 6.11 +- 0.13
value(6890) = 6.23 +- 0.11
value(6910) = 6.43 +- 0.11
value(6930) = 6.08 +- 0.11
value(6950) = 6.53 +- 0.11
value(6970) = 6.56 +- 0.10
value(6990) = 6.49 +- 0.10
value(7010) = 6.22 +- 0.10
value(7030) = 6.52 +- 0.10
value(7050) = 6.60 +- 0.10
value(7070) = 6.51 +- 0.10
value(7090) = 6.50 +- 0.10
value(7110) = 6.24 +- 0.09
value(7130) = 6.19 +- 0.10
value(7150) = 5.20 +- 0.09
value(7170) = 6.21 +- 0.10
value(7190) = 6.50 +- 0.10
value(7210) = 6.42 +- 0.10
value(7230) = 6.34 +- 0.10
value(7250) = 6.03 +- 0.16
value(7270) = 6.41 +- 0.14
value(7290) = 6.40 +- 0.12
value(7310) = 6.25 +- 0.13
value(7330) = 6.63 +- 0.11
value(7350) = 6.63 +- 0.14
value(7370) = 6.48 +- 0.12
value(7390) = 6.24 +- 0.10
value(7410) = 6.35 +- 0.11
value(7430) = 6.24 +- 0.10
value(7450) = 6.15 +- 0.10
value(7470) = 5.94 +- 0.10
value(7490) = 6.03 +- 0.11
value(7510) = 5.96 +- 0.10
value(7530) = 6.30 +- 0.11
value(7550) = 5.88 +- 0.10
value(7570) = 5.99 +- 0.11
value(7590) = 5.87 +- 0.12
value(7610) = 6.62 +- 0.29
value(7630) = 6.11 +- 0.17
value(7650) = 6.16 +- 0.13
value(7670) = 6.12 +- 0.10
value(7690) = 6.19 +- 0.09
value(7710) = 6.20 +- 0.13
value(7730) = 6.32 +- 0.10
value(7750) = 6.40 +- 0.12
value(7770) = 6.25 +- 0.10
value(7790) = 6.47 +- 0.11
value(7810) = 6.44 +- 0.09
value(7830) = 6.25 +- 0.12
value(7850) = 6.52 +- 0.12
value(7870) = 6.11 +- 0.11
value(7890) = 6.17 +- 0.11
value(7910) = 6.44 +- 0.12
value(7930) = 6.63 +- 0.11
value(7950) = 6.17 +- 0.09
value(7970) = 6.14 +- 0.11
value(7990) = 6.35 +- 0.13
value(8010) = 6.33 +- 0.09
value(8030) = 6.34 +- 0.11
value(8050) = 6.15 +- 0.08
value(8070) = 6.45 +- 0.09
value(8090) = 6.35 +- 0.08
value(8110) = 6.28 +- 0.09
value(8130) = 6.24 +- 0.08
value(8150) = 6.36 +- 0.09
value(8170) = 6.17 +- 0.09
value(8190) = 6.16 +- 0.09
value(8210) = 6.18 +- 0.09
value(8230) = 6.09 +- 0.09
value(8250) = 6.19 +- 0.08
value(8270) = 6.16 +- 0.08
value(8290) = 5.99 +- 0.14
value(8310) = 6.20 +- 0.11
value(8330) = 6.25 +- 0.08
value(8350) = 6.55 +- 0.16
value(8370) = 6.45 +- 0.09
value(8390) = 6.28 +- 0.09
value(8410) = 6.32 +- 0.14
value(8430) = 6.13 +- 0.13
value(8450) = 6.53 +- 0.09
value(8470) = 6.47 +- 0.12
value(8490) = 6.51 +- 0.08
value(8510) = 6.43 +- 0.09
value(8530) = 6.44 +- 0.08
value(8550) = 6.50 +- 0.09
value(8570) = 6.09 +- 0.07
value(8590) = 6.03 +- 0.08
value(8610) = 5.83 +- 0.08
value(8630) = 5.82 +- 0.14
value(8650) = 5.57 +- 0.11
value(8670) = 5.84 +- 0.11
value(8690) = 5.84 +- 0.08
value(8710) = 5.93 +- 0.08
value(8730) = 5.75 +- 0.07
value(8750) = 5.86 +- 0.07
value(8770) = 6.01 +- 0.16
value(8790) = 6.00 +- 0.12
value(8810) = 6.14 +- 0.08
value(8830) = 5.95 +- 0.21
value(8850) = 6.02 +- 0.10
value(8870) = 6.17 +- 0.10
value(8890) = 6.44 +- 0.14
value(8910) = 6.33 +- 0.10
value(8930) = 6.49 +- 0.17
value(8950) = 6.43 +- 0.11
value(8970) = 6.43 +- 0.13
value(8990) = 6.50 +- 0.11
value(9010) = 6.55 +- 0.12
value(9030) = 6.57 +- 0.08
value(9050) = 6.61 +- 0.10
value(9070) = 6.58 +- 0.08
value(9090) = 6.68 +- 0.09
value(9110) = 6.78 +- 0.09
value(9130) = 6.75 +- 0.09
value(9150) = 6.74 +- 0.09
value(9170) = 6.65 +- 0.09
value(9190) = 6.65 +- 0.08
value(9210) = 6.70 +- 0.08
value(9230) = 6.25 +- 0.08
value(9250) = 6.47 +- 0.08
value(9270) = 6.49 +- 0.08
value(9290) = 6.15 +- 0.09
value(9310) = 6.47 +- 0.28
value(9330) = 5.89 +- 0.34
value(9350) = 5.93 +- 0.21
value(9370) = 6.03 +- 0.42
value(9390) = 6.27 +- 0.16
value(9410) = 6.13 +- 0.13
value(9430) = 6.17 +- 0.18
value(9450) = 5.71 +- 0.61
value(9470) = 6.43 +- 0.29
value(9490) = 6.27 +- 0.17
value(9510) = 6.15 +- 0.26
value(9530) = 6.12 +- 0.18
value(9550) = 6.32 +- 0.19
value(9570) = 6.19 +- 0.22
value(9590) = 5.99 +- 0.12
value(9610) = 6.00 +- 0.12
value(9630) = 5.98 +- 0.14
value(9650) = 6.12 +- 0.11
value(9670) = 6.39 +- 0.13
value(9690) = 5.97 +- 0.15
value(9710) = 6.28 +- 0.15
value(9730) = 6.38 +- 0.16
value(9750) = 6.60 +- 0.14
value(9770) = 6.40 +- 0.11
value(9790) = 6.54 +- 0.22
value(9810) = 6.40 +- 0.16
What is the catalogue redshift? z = 0.21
